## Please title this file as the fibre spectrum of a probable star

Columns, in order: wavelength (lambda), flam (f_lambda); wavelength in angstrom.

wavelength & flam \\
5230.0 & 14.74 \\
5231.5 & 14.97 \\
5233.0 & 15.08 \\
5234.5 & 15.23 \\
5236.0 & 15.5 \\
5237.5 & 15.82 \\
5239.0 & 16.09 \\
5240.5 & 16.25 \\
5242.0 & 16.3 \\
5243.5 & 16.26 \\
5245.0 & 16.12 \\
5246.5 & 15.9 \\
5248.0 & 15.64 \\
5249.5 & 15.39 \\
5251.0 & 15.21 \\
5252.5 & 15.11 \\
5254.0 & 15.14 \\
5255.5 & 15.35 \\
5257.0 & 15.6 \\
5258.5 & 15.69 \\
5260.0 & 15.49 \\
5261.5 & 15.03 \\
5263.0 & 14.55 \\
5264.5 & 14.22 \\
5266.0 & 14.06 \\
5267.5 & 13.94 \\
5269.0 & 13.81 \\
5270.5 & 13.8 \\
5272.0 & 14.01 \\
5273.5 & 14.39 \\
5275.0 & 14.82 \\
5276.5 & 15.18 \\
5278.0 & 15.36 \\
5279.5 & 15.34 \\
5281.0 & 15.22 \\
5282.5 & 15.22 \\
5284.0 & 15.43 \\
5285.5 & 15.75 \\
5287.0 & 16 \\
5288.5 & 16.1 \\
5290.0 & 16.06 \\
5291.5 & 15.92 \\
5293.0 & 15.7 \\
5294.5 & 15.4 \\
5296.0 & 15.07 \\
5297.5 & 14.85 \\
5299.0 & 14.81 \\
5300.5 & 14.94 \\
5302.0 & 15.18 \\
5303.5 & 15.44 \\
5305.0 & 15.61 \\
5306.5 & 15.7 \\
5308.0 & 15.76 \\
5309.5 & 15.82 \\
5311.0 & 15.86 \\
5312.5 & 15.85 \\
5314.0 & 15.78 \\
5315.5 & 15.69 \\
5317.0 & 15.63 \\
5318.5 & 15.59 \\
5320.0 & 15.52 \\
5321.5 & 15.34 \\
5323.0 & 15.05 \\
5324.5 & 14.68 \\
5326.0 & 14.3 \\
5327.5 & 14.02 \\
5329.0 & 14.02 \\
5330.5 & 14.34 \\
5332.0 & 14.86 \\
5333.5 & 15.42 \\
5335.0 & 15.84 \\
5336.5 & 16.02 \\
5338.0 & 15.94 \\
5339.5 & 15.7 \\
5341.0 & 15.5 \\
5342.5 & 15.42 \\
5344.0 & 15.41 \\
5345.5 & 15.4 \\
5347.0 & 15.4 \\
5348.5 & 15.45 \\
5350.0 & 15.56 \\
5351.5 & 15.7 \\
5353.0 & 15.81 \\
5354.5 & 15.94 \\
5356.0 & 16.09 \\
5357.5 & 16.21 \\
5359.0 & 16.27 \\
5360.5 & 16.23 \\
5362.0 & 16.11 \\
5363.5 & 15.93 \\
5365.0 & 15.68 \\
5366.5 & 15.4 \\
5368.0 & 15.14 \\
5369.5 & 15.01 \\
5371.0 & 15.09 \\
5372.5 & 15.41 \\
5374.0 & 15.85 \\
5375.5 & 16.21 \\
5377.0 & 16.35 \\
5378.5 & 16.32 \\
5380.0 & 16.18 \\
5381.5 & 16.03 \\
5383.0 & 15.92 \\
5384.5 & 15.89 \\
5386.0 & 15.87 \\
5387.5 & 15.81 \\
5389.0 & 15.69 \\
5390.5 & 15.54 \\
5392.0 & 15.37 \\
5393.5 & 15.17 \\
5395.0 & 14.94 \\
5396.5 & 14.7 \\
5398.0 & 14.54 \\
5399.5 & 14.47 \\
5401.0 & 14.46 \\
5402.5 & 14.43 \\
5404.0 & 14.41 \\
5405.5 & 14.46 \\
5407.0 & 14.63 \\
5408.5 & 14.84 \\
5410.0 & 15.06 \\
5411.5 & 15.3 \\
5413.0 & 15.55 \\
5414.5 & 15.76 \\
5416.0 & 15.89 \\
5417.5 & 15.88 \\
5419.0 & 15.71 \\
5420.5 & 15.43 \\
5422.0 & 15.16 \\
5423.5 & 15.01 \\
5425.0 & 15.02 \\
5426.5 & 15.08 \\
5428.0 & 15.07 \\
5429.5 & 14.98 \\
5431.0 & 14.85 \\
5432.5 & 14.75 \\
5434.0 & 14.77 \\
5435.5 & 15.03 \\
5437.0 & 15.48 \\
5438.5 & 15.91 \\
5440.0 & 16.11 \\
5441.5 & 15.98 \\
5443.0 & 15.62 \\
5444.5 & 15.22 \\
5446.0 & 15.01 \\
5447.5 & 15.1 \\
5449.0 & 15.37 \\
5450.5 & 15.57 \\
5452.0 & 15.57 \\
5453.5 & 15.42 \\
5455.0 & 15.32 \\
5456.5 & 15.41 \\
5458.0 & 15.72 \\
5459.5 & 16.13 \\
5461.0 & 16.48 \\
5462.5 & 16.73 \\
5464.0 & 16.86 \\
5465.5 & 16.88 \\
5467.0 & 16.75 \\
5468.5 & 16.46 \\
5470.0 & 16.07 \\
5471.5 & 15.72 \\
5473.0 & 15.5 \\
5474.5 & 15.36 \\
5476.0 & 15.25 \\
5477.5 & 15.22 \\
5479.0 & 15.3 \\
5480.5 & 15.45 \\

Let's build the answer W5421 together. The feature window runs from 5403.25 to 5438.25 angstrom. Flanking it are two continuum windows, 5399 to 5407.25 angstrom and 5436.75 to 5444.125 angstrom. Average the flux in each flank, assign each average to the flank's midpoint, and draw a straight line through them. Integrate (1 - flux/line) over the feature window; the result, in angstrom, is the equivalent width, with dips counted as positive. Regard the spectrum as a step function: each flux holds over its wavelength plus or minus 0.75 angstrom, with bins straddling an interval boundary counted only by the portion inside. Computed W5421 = -0.1 angstrom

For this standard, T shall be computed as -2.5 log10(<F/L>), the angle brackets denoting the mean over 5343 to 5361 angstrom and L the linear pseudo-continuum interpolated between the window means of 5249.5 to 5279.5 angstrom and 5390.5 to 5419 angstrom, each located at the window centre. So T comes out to -0.059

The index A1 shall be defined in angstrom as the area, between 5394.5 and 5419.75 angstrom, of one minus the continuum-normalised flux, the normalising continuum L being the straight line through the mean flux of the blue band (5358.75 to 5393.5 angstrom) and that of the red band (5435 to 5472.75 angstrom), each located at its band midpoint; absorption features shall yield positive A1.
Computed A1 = 1.3 angstrom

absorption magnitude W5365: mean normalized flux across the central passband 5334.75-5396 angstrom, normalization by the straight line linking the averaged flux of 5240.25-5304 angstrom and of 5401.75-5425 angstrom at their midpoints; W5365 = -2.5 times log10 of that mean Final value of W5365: -0.04 mag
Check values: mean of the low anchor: 15.2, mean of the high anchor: 15.2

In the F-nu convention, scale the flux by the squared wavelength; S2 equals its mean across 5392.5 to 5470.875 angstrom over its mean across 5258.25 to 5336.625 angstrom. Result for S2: 1.07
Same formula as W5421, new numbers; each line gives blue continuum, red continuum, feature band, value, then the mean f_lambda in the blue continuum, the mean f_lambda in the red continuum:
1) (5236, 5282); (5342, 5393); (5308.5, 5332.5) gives 0.54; 15.2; 15.8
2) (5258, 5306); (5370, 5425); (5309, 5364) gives -1.05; 15.1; 15.4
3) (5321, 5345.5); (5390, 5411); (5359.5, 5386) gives -1.58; 15.1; 14.8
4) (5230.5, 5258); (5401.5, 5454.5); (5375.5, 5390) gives -0.64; 15.6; 15.2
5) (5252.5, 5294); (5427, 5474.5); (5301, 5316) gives -0.45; 15.1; 15.7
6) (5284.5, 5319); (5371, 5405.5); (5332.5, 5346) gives -0.10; 15.6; 15.4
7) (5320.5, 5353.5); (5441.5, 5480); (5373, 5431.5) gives 0.68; 15.2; 15.8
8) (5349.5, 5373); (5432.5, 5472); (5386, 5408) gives 1.14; 15.7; 15.8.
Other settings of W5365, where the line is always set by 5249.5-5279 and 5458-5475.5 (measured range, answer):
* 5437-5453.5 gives 0.04 mag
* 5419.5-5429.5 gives 0.06 mag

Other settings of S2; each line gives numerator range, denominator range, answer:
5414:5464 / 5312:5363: 1.04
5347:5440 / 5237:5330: 1.05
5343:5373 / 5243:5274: 1.09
